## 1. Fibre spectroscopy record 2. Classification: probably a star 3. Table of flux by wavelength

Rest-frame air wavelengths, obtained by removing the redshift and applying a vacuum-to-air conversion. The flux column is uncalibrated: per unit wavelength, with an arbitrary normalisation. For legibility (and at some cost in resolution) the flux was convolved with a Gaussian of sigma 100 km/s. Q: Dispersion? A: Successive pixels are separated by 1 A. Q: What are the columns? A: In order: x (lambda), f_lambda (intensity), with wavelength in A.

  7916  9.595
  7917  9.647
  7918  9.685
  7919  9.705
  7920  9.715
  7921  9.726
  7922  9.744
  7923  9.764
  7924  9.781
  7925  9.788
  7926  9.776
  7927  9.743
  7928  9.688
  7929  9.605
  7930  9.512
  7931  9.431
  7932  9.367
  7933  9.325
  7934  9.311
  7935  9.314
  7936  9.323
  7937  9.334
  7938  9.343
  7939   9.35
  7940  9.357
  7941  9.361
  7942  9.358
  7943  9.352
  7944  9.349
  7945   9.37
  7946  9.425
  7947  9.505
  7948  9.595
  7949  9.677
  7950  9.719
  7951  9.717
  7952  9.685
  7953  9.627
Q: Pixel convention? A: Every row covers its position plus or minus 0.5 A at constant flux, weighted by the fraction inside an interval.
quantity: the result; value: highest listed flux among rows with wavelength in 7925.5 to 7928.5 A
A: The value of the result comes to 9.776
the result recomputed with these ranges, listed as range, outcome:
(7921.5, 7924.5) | 9.781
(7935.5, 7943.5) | 9.361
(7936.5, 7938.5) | 9.343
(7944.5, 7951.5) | 9.719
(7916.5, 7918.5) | 9.685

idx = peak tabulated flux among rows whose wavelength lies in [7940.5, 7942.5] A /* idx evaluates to 9.361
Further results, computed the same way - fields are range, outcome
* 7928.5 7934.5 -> 9.605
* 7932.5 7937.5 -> 9.334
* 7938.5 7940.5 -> 9.357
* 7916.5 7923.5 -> 9.764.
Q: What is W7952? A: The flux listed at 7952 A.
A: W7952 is 9.685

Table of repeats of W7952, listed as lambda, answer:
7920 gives 9.715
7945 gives 9.37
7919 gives 9.705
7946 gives 9.425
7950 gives 9.719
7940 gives 9.357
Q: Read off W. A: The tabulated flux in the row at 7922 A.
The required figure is 9.744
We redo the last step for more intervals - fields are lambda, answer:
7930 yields 9.512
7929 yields 9.605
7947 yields 9.505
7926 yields 9.776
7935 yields 9.314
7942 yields 9.358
